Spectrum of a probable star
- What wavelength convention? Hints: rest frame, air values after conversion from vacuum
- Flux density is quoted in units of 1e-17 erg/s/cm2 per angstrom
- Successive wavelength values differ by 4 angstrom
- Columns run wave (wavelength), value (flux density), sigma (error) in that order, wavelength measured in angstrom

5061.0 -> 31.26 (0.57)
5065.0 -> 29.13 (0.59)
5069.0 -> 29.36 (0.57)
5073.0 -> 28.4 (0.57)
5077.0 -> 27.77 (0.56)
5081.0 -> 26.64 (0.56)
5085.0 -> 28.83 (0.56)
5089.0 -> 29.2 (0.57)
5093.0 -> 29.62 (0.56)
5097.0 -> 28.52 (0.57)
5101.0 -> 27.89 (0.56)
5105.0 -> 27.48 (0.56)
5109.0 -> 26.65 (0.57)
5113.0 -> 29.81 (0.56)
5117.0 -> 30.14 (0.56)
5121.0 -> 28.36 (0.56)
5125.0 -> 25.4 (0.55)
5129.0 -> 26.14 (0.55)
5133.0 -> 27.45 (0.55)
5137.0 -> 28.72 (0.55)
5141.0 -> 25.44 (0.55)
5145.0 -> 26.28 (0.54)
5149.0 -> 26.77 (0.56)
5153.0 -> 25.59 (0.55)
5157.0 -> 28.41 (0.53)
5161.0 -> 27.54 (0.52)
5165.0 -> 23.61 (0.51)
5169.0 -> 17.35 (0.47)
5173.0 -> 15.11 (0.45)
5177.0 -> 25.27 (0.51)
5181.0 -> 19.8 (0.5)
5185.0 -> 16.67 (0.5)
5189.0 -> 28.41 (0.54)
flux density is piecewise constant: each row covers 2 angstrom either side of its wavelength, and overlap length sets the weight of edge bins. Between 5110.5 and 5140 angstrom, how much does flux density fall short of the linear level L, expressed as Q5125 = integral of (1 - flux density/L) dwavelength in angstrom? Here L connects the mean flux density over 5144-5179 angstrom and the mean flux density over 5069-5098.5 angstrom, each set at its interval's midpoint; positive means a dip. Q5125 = -2.1 angstrom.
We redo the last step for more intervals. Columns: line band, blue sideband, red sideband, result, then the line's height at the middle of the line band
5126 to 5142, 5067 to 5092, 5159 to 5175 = -2.16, 23.7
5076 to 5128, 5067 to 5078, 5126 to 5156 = -0.76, 27.7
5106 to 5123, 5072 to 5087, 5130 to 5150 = -0.84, 27.3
